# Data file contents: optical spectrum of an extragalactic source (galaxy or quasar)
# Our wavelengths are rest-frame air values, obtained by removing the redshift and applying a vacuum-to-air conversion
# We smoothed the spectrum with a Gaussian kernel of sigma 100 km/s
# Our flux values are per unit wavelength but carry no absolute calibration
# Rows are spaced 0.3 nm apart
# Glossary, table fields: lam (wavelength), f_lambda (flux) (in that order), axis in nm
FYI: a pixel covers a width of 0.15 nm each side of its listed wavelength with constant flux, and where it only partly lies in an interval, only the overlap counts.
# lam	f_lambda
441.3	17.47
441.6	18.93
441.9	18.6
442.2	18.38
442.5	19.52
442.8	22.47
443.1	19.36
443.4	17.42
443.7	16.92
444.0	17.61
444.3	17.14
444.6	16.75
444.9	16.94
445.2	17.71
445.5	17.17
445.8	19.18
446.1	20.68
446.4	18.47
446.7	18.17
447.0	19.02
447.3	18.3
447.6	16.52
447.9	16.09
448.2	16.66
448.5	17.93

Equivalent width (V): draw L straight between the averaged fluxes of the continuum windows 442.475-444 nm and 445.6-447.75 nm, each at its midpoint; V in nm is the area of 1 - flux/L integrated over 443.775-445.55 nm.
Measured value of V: 0.15 nm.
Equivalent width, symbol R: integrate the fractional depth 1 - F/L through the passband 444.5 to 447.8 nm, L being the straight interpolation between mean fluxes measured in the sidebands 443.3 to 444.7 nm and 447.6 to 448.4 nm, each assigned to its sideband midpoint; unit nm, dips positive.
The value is -0.248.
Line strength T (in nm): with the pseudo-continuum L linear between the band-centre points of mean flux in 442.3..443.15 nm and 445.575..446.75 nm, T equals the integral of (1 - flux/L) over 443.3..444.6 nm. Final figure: 0.18 nm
